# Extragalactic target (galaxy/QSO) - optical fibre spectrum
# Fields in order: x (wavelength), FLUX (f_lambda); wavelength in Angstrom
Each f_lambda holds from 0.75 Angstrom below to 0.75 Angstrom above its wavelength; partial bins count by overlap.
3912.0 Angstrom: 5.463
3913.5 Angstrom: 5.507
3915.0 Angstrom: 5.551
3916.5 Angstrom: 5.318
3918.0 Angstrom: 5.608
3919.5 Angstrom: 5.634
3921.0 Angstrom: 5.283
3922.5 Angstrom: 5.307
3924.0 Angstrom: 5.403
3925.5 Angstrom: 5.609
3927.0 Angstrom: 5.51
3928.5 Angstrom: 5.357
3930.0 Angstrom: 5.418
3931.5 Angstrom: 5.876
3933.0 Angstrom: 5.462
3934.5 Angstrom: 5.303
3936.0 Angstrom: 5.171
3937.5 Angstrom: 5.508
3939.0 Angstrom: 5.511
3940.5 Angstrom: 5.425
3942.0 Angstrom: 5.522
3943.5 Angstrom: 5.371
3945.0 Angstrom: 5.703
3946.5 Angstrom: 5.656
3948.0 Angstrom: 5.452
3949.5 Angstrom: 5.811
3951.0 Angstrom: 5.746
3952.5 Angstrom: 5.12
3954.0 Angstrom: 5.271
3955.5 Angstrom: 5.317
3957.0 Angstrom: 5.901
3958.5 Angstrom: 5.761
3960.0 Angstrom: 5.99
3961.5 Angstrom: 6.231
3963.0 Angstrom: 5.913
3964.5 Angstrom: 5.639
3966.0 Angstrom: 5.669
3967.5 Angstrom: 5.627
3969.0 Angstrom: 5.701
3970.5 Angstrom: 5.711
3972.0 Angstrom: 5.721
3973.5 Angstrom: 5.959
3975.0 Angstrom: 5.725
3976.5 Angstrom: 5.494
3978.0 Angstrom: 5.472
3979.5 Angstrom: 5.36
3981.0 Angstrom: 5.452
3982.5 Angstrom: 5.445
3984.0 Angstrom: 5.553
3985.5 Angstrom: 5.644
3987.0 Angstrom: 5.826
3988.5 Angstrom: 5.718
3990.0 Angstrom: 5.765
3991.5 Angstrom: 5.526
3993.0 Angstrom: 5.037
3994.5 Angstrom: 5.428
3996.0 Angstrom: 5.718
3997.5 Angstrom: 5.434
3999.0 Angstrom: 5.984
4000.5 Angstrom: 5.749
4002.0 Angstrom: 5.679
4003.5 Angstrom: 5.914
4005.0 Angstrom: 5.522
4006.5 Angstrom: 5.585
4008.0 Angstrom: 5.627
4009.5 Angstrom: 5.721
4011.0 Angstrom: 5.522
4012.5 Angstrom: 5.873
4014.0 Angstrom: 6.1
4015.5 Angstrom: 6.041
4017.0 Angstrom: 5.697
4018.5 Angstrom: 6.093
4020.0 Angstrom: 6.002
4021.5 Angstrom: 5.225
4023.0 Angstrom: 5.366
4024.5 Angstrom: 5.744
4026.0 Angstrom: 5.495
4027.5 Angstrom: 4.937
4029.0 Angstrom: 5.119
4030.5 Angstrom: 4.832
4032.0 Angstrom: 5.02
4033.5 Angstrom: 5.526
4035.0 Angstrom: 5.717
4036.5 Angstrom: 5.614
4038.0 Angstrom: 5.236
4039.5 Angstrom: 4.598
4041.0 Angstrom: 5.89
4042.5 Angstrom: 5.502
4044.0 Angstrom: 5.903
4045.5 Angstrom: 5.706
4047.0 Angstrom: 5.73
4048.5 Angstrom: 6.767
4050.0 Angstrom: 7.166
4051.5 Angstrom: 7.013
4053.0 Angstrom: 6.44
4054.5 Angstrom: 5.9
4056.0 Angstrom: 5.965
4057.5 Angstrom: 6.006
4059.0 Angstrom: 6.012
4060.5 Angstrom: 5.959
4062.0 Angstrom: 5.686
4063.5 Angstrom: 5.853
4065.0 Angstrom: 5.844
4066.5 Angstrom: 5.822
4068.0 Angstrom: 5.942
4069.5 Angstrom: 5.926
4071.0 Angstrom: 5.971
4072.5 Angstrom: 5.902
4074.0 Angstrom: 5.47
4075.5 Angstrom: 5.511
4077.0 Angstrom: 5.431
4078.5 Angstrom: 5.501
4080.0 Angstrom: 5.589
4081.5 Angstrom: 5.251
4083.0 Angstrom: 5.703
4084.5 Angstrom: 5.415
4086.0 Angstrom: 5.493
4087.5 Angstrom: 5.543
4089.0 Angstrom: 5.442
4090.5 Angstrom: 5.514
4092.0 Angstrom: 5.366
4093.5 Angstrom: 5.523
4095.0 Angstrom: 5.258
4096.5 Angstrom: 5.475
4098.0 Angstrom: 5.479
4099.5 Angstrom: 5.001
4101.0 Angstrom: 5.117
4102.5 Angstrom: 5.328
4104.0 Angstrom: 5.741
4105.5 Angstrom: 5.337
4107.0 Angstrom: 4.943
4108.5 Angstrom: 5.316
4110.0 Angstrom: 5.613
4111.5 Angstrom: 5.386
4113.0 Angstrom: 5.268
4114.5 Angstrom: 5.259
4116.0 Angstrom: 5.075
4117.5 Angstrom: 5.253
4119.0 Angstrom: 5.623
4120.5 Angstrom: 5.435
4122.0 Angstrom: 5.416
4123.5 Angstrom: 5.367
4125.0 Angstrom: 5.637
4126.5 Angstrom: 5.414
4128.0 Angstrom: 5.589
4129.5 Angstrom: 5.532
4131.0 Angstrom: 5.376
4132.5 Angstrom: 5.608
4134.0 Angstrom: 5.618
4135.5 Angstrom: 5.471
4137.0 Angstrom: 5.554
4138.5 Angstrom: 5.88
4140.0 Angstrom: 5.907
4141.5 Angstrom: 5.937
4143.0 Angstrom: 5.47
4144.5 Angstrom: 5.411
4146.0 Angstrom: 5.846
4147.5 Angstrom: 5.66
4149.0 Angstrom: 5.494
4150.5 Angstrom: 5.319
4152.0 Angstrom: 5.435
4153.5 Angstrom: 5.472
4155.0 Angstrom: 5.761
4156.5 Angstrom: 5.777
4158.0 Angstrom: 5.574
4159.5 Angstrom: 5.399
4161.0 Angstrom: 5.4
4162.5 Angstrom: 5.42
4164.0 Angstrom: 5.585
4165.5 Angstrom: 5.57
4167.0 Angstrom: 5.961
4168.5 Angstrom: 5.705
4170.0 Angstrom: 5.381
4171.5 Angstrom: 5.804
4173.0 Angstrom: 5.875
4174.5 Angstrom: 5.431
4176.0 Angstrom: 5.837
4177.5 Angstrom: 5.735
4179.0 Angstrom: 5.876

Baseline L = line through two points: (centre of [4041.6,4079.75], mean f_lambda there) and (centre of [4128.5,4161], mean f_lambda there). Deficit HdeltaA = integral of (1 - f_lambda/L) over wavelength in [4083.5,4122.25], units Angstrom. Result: 2.68 Angstrom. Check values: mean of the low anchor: 5.95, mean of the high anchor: 5.59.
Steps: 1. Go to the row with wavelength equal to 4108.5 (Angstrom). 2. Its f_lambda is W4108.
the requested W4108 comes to 5.316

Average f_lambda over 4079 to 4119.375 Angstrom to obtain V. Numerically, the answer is 5.38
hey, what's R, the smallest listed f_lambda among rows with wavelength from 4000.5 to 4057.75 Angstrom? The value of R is 4.598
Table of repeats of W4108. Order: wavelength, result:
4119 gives 5.623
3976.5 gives 5.494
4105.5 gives 5.337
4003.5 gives 5.914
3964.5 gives 5.639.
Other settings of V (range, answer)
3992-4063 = 5.72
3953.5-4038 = 5.62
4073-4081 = 5.51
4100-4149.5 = 5.48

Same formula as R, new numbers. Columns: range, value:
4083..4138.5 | 4.943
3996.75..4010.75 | 5.434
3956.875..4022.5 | 5.037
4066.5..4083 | 5.251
